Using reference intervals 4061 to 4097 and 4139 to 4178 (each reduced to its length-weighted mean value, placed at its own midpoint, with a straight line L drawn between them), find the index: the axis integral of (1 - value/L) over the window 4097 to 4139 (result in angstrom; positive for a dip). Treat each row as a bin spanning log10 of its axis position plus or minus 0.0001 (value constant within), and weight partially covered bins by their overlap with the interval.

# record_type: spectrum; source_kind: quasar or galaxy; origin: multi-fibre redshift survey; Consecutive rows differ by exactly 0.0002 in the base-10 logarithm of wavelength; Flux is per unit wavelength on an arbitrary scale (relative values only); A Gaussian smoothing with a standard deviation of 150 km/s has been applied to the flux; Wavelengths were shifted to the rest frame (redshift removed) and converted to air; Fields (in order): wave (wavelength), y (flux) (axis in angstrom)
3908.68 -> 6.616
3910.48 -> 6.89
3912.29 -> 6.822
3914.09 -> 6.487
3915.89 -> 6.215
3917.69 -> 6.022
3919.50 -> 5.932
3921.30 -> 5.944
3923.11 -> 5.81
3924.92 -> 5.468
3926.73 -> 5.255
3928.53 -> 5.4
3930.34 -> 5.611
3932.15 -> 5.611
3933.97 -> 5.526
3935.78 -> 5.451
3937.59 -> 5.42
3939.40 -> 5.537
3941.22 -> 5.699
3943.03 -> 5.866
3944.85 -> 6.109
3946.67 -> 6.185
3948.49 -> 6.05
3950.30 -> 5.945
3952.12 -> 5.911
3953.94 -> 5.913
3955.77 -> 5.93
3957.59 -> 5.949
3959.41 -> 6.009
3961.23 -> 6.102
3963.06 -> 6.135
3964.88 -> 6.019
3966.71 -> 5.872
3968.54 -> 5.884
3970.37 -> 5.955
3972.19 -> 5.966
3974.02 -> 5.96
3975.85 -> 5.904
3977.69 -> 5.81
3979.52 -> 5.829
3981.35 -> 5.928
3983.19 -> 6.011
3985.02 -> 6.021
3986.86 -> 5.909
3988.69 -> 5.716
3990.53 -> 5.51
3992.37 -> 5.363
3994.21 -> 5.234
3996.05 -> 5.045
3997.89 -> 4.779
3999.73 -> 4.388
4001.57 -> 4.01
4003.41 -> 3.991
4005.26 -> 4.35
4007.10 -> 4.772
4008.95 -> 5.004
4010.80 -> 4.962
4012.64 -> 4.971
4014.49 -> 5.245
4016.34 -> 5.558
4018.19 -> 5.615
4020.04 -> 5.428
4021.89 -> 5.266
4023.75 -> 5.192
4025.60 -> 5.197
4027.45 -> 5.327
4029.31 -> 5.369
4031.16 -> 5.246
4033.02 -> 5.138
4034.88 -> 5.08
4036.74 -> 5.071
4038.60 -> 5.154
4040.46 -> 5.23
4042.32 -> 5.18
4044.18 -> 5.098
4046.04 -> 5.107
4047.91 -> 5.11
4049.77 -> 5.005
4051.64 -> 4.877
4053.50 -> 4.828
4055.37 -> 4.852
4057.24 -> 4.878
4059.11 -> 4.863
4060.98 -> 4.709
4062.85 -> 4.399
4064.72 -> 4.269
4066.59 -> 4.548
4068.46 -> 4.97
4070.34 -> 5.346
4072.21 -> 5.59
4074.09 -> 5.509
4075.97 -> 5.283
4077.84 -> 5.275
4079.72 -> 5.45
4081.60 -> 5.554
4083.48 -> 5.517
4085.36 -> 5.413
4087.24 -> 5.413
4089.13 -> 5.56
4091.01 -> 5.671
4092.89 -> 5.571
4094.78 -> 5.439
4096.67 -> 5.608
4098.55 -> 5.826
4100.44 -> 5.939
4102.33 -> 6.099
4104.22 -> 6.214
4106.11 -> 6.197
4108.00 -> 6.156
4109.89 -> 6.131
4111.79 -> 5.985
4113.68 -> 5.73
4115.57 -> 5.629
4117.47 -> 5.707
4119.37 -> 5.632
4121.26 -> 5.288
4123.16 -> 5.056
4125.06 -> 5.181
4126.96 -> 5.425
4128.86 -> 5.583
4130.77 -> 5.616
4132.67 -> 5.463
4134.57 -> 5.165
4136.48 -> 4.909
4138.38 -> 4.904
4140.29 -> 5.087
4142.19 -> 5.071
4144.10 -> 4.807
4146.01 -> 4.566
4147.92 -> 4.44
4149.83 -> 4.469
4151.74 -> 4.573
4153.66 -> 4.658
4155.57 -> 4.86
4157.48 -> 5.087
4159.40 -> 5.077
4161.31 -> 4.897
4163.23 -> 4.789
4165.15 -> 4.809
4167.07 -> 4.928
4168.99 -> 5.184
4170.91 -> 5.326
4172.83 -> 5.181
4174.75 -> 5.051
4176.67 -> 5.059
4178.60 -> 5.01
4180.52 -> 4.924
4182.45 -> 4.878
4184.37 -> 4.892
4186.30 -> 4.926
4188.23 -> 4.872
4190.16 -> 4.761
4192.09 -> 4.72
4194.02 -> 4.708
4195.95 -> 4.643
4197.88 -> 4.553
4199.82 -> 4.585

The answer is -4.5 angstrom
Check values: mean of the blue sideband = 5.26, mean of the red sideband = 4.9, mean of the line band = 5.63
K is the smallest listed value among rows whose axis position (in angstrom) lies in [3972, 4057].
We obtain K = 3.991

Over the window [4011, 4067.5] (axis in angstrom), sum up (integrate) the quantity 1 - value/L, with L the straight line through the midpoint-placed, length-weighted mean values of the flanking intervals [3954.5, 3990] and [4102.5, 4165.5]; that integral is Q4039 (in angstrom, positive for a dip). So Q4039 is 6.0 angstrom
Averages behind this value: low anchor 5.94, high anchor 5.26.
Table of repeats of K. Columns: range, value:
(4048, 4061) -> 4.709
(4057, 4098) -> 4.269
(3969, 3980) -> 5.81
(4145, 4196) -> 4.44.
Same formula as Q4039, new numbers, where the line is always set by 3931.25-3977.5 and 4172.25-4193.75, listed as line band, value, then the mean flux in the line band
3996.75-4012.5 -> 3.07 angstrom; 4.56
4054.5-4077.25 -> 1.97 angstrom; 4.94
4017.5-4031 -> 0.61 angstrom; 5.33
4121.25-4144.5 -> -0.32 angstrom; 5.2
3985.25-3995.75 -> 0.32 angstrom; 5.55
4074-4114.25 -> -3.20 angstrom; 5.71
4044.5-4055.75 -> 1.03 angstrom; 4.98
